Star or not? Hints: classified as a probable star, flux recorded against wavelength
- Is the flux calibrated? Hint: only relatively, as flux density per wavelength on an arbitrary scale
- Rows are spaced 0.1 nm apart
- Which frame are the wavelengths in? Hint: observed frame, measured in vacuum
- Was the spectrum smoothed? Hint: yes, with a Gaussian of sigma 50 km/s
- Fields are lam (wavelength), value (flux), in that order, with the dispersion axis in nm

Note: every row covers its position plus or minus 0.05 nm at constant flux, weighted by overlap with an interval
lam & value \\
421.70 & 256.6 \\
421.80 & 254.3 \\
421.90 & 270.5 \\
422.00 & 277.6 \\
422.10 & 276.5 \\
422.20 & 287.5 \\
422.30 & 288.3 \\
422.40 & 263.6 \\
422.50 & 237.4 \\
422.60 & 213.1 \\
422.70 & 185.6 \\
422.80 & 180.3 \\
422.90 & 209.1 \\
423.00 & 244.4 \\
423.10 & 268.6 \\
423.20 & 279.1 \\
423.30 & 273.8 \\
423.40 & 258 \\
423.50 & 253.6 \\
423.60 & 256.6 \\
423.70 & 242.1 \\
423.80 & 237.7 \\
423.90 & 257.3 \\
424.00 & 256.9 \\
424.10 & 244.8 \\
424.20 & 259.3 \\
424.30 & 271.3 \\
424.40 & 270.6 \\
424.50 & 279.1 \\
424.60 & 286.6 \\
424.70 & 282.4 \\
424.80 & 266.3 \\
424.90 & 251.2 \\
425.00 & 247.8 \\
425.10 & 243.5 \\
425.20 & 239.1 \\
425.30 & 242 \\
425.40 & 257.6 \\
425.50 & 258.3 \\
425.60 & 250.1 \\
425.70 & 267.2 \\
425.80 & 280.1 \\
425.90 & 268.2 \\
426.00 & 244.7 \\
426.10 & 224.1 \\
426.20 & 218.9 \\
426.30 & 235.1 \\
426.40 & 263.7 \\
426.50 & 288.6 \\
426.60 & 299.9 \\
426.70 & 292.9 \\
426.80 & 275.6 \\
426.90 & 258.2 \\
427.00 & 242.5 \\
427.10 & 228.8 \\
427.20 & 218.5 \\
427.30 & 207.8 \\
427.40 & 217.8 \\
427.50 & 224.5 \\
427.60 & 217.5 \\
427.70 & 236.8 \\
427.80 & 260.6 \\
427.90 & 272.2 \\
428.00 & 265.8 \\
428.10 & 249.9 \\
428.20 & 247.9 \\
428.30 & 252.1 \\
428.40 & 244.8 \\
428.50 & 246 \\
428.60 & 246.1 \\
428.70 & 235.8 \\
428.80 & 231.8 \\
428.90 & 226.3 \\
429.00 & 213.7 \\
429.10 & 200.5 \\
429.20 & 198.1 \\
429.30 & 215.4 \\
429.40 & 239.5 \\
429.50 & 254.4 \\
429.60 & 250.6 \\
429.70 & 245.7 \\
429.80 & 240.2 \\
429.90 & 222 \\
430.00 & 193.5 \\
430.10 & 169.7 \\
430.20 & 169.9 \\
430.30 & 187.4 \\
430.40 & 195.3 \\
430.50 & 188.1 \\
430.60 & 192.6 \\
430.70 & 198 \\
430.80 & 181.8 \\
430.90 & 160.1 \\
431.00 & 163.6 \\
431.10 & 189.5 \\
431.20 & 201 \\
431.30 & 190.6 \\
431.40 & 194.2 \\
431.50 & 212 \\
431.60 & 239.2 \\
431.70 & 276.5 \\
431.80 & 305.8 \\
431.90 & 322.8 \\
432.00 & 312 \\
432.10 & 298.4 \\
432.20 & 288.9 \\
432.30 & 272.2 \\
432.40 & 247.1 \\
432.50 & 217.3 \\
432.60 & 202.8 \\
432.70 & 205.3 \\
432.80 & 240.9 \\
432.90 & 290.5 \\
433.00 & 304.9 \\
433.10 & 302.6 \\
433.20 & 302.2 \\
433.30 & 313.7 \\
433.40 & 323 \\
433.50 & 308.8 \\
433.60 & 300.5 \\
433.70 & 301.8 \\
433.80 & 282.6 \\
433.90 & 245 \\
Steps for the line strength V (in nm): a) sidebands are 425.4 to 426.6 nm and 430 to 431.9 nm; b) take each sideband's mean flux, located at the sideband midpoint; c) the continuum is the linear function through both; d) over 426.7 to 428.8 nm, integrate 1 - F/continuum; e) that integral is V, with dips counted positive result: -0.05 nm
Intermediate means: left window 256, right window 204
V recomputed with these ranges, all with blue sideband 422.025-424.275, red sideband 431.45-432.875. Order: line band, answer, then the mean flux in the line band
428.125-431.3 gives 0.55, 213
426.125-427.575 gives 0.04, 247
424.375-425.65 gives -0.04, 259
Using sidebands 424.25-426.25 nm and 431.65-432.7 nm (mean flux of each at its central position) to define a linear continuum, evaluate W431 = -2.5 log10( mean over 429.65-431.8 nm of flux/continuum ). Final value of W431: 0.30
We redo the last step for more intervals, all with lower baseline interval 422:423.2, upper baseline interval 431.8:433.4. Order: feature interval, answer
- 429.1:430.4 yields 0.243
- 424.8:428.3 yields 0.030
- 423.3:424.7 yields -0.050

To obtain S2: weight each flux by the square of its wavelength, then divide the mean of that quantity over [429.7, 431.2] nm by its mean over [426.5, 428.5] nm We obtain 0.8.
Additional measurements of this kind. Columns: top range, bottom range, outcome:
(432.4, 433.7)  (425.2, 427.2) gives 1.11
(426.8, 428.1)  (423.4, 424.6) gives 0.94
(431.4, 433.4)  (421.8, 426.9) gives 1.10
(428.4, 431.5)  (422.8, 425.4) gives 0.84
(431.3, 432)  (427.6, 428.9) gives 1.06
